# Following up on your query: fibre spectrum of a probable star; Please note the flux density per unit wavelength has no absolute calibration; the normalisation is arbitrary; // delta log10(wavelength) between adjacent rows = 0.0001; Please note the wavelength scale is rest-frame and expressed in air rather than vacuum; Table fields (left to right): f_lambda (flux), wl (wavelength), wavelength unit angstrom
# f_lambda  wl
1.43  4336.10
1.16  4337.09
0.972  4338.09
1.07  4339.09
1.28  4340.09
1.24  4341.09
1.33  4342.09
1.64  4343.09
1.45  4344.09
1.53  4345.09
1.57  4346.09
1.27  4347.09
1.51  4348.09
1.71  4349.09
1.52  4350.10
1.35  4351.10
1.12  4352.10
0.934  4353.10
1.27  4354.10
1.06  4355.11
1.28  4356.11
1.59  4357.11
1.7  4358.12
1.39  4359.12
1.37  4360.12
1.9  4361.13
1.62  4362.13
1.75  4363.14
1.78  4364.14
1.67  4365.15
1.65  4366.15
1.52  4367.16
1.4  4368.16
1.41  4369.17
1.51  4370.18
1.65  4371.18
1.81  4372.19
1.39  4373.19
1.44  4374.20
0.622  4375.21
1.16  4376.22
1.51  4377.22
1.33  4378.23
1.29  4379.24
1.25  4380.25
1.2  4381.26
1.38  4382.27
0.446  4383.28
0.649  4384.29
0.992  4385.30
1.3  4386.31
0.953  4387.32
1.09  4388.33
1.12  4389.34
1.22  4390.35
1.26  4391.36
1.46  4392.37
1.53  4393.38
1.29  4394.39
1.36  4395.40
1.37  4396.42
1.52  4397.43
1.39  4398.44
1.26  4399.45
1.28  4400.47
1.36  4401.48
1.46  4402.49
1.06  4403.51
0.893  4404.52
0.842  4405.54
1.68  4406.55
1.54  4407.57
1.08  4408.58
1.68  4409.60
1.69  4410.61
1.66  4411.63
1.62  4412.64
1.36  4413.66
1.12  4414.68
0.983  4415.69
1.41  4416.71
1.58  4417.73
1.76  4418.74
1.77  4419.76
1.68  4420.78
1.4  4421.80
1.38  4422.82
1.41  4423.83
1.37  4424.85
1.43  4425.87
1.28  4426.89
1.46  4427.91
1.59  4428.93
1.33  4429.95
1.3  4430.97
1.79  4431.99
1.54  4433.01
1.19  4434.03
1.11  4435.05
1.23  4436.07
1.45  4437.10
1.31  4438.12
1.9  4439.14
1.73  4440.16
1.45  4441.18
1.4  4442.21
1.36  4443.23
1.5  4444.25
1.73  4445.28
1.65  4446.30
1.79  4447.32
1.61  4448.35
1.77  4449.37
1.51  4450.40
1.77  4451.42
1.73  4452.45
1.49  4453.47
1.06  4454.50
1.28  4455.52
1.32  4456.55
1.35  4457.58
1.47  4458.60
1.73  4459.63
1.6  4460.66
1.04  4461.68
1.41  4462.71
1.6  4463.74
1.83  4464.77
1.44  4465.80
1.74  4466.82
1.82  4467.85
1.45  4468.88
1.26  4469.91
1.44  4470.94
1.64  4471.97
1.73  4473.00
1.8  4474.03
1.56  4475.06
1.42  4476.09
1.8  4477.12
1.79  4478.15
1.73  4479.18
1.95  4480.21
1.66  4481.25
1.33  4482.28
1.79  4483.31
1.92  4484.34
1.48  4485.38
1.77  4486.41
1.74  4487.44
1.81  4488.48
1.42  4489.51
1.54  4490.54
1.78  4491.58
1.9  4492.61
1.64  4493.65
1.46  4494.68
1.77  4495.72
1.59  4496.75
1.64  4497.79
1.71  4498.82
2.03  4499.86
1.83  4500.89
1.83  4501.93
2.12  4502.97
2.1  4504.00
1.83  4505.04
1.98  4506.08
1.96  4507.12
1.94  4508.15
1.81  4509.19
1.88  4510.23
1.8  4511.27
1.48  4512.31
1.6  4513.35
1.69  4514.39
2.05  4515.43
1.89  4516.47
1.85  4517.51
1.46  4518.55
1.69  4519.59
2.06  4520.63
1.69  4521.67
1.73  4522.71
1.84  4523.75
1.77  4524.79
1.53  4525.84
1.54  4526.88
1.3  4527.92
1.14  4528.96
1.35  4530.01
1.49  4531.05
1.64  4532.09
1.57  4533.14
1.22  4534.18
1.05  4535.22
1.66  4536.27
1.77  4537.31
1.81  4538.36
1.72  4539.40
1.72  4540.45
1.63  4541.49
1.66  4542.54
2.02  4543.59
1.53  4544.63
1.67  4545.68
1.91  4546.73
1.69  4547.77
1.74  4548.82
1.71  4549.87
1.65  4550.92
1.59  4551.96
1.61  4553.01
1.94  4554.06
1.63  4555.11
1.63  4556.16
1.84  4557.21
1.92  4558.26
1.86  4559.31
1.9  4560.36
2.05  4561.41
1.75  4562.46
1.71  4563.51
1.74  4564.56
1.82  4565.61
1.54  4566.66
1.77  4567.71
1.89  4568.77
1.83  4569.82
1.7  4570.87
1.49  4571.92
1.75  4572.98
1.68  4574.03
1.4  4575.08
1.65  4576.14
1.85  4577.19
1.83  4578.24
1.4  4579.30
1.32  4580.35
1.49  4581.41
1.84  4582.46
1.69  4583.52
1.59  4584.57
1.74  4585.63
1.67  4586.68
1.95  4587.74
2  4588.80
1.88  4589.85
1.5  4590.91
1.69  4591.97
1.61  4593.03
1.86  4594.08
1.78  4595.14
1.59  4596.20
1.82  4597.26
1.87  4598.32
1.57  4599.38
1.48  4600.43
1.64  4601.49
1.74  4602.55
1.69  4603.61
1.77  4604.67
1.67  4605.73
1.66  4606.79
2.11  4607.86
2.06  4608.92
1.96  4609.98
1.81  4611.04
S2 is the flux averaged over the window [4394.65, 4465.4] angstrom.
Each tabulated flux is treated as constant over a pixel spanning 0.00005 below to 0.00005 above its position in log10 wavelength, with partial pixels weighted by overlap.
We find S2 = 1.45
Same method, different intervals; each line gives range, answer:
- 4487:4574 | 1.72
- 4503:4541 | 1.69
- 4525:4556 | 1.61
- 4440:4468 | 1.54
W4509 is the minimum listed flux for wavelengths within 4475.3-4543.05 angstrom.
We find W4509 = 1.05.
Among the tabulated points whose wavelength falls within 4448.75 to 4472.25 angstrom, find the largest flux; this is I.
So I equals 1.83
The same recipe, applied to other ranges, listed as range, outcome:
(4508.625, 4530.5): 2.06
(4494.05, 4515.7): 2.12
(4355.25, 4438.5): 1.9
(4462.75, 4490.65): 1.95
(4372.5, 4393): 1.51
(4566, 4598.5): 2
